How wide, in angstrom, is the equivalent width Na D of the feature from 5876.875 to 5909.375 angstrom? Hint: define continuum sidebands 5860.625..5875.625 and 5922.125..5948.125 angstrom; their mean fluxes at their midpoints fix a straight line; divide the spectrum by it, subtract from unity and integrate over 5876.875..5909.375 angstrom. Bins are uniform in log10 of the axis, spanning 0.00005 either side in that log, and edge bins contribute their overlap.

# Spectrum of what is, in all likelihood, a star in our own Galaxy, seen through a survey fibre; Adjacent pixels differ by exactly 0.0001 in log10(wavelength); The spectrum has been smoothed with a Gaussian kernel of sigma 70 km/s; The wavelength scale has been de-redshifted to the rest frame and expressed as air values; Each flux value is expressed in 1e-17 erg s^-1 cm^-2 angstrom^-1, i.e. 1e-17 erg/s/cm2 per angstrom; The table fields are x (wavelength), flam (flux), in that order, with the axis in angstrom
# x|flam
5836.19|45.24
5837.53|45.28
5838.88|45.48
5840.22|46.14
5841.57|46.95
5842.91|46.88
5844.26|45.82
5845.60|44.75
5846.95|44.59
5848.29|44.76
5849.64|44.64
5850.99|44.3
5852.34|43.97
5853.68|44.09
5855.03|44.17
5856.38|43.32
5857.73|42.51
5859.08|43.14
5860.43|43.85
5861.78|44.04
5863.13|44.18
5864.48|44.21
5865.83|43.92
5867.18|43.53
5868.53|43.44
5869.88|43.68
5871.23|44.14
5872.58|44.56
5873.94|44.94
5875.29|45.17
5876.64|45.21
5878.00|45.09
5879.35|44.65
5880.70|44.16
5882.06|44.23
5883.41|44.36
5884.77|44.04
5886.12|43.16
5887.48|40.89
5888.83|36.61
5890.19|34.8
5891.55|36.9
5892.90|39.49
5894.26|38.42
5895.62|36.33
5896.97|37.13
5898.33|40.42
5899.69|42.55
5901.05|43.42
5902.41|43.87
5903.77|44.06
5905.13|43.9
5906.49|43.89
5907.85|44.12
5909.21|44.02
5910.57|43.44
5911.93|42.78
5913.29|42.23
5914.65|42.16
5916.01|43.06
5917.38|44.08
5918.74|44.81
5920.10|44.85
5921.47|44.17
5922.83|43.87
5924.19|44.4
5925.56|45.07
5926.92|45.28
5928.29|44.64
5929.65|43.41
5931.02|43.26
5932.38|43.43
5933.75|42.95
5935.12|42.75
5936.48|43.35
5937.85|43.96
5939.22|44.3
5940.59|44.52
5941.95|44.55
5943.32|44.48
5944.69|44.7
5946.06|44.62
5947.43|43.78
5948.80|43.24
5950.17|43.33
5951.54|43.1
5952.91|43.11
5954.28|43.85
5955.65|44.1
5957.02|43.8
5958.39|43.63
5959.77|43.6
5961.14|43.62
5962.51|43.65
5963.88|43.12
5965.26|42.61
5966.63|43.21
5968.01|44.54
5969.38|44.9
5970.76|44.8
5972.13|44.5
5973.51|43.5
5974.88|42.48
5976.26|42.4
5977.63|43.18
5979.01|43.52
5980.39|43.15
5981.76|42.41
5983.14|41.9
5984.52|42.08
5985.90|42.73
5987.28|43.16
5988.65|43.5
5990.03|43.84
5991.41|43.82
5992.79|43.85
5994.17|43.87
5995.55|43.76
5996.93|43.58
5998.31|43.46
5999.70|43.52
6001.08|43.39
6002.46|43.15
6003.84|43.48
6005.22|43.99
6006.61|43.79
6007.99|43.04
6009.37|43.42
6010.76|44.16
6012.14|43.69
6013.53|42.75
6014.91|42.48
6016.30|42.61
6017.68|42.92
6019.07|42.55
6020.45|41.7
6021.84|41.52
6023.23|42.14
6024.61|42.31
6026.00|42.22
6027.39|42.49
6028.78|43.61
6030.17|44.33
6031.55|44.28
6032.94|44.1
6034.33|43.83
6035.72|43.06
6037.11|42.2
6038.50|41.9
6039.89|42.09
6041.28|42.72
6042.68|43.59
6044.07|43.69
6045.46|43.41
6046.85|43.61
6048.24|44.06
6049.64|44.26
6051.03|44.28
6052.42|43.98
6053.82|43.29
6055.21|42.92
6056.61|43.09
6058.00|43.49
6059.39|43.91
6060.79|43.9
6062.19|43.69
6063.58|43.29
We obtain 1.8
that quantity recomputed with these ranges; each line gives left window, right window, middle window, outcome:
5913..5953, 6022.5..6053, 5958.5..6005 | 0.20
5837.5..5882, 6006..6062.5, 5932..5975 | 0.03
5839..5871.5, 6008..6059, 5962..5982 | 0.04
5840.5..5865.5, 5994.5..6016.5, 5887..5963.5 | 1.93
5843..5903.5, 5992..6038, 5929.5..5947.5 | -0.36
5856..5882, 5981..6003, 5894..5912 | 0.73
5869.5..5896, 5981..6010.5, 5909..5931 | -0.71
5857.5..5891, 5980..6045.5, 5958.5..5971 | -0.17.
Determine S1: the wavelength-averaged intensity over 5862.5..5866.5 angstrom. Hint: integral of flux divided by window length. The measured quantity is 44.1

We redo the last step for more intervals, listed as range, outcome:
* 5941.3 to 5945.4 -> 44.5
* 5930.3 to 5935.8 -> 43.1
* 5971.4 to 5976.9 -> 43.3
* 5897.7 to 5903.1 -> 42.5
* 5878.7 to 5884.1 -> 44.3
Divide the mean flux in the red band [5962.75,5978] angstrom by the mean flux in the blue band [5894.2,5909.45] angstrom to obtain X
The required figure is 1.0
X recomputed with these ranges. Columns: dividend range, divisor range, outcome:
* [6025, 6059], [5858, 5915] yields 1.02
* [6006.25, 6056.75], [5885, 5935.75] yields 1.02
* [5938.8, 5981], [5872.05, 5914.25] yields 1.04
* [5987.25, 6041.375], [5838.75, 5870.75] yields 0.97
